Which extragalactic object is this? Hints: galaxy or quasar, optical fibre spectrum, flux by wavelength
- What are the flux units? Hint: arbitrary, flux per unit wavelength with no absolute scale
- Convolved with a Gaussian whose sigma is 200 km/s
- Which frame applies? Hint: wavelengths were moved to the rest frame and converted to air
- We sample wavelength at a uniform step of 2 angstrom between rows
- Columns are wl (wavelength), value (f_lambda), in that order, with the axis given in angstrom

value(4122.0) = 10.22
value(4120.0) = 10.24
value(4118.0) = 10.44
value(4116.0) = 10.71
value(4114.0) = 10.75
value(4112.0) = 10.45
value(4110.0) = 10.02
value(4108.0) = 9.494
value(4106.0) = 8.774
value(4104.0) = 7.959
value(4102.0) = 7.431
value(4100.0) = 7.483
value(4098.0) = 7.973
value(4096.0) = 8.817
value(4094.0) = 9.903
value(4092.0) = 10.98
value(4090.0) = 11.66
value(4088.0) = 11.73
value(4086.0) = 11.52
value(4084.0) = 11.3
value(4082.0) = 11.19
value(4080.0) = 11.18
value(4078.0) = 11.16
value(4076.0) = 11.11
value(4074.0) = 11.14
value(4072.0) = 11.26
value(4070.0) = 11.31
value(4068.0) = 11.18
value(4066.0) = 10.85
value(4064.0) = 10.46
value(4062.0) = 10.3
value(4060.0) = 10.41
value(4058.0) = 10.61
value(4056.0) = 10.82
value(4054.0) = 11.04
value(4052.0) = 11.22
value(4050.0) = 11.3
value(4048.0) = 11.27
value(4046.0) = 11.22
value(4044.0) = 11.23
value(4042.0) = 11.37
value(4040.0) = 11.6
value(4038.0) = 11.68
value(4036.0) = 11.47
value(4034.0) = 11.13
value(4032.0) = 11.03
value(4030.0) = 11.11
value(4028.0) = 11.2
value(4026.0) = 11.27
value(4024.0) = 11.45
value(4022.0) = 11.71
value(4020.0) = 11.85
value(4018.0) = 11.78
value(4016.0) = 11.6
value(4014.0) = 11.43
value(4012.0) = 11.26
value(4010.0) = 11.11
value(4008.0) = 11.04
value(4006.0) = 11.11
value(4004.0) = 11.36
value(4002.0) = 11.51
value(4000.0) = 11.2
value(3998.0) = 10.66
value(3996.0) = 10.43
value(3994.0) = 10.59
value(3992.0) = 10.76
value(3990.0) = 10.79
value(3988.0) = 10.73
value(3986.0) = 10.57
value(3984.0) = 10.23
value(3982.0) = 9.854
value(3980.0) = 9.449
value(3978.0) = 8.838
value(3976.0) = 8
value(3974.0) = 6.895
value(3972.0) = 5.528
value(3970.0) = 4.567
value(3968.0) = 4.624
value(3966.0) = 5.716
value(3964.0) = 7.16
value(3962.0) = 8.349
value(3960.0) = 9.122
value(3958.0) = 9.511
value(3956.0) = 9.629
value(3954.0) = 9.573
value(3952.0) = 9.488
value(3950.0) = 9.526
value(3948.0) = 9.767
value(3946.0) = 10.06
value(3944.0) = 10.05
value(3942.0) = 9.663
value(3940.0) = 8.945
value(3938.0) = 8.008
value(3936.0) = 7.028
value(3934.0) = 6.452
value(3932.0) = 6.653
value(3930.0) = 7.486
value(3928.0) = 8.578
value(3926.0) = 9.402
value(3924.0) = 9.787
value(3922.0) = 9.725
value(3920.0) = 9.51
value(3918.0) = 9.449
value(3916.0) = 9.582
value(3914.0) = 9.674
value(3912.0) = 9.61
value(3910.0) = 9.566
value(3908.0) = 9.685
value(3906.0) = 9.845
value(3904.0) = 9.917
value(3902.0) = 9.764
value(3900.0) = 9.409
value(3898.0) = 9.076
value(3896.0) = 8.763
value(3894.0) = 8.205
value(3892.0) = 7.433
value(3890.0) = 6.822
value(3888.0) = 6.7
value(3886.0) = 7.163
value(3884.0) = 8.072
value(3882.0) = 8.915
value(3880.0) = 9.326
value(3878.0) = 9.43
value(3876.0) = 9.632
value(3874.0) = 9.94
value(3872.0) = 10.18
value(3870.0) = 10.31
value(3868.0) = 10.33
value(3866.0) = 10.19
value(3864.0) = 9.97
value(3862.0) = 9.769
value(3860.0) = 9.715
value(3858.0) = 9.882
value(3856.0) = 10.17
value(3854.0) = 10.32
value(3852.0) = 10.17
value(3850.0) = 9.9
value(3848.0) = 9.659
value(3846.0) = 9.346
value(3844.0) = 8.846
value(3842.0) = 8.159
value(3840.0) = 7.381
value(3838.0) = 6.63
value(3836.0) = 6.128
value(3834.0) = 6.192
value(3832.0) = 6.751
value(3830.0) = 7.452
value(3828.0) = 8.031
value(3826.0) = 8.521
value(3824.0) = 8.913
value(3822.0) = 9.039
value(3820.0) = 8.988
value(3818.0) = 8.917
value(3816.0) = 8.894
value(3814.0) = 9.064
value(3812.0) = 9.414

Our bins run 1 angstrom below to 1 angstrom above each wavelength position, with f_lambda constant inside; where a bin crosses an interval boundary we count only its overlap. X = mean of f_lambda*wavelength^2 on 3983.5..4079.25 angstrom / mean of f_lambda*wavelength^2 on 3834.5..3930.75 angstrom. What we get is 1.3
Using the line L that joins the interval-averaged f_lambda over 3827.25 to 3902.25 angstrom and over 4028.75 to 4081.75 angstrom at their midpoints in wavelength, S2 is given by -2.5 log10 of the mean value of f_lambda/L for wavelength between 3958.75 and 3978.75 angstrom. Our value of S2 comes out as 0.410 mag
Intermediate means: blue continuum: 8.79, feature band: 6.89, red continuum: 11.1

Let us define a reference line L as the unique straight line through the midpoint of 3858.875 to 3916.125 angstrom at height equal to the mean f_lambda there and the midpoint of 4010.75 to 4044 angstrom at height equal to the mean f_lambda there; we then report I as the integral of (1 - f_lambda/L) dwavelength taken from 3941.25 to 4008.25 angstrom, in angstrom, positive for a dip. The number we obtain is 8.3 angstrom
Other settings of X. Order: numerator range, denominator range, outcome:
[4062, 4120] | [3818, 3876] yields 1.30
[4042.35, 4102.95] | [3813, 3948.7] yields 1.32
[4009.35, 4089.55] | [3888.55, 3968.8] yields 1.36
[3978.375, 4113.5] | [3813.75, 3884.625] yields 1.32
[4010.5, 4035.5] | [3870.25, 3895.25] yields 1.43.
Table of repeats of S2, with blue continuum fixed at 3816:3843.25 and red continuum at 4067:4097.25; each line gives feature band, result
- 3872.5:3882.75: -0.13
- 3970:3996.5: 0.06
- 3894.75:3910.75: -0.09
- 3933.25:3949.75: 0.05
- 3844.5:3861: -0.21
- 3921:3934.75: 0.09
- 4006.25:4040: -0.11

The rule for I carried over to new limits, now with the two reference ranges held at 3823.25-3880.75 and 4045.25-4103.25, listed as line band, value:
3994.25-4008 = -1.3 angstrom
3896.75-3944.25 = 2.4 angstrom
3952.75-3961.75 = 0.4 angstrom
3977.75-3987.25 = 0.1 angstrom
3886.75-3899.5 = 2.0 angstrom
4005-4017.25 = -1.4 angstrom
